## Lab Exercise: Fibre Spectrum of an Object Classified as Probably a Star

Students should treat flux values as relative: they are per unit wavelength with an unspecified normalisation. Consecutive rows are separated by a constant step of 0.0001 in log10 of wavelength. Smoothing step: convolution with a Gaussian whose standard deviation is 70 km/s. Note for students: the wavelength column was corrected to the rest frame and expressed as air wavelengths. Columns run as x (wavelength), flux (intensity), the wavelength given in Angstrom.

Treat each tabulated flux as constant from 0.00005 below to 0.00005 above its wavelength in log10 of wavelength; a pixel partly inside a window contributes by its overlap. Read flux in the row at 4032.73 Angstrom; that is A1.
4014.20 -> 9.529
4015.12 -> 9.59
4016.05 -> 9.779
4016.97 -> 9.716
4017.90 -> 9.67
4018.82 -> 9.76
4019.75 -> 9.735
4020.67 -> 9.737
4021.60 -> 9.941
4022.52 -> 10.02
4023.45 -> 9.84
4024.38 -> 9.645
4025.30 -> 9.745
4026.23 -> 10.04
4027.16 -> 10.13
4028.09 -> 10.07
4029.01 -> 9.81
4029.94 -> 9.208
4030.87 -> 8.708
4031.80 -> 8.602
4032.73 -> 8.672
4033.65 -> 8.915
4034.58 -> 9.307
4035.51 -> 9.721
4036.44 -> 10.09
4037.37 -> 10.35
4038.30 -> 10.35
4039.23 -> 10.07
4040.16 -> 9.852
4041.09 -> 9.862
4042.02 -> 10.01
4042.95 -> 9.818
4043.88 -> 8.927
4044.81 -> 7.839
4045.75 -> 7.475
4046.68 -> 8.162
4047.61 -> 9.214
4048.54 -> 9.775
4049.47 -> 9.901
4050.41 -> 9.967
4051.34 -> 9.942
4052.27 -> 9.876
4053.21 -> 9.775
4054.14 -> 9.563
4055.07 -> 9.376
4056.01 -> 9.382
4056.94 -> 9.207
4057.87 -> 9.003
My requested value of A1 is 8.672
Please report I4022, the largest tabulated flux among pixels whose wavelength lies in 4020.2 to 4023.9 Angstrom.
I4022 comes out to 10.02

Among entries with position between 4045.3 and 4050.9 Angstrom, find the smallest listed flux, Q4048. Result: 7.475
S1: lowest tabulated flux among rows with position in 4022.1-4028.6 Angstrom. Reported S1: 9.645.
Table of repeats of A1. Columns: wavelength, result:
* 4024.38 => 9.645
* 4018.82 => 9.76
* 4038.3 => 10.35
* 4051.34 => 9.942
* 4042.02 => 10.01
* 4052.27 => 9.876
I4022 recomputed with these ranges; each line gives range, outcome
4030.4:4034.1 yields 8.915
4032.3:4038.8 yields 10.35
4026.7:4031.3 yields 10.13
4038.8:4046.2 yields 10.07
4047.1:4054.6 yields 9.967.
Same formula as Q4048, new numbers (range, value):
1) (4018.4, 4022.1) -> 9.735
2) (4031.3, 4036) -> 8.602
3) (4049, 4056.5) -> 9.376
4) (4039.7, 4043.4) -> 9.818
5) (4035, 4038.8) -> 9.721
